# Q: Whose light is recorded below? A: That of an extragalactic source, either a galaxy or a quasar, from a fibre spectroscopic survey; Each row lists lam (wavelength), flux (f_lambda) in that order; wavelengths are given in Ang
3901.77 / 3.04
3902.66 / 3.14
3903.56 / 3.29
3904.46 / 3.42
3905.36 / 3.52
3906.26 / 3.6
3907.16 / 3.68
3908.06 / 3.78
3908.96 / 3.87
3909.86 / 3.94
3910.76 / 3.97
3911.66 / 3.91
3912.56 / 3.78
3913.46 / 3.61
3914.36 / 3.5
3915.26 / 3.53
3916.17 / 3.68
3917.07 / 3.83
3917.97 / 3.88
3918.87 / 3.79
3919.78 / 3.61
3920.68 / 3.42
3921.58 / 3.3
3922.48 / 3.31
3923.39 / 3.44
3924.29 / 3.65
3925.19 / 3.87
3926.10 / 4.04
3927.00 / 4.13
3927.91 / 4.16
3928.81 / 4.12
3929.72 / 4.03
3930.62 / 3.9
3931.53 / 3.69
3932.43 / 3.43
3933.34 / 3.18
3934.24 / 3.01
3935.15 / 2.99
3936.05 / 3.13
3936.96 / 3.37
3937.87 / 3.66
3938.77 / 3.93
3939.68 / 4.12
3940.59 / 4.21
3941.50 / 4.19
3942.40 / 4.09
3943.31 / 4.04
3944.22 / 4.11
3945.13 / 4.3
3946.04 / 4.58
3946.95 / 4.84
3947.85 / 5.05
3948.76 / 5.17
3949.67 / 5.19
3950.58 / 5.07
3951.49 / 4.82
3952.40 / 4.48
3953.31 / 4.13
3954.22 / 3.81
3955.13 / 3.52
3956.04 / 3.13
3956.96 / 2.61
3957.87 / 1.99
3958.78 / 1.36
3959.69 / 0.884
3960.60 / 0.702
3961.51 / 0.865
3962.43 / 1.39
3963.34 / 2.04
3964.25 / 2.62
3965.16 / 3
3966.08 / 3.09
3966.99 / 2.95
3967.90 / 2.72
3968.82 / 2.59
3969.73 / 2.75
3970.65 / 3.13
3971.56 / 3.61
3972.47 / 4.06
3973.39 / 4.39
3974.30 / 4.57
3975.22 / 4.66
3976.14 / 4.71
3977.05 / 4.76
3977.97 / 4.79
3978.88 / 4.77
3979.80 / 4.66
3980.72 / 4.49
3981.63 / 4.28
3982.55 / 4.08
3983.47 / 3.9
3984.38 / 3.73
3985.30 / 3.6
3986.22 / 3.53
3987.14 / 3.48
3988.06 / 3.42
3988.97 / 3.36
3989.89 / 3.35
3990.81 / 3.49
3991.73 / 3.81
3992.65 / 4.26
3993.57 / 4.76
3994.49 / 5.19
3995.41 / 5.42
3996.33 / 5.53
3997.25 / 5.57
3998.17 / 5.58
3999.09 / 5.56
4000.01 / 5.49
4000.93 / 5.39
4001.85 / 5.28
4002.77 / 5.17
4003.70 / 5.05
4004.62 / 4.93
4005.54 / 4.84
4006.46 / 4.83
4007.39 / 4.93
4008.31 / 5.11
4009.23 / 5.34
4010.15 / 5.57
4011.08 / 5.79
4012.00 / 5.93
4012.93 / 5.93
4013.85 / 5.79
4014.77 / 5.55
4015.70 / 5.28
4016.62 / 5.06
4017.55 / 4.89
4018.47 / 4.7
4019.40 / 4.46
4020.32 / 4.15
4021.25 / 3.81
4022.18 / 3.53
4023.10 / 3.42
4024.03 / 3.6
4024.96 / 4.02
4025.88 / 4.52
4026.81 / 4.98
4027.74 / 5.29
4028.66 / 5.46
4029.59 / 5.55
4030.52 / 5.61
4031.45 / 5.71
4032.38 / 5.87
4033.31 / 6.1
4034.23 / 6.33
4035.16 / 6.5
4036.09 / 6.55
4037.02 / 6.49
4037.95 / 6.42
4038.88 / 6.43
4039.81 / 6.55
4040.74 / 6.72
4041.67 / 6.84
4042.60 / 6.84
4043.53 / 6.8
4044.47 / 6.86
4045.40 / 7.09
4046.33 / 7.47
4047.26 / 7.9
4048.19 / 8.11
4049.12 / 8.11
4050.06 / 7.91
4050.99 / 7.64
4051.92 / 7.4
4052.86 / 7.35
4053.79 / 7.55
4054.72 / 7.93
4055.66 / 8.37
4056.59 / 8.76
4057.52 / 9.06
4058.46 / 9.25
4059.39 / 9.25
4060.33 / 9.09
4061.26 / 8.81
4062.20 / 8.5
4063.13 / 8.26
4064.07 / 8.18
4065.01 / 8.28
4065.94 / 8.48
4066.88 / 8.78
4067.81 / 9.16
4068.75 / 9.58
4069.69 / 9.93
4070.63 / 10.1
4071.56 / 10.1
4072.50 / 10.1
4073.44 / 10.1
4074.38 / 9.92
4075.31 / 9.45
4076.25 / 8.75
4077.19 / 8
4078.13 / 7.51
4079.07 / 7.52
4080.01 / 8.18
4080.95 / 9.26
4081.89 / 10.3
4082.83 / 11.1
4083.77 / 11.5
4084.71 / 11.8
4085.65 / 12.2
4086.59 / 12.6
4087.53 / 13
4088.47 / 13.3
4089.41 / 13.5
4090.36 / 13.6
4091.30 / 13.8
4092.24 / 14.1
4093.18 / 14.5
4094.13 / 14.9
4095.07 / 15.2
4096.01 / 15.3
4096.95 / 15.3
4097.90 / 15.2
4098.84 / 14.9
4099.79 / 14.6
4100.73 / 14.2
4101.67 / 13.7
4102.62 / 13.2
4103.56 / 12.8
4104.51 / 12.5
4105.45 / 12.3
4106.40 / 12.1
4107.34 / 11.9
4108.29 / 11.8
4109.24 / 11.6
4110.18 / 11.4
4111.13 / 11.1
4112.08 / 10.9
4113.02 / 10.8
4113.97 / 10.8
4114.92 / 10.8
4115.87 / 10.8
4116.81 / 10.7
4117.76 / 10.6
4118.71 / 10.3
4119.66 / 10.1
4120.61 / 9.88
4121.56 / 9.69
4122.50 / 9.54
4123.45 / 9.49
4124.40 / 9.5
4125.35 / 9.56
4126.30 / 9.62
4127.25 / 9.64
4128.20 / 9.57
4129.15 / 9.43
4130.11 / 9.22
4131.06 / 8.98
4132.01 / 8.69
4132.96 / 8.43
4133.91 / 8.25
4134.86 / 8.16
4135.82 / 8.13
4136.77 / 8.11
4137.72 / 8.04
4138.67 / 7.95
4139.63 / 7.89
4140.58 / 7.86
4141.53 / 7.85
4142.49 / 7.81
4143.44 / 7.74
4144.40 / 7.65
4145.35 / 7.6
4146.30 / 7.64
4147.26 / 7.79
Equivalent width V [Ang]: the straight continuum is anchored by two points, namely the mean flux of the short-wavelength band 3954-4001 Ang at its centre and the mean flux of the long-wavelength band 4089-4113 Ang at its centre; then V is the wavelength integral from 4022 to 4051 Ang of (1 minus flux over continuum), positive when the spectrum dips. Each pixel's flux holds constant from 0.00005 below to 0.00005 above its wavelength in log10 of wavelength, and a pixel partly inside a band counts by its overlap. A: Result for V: 7.6 Ang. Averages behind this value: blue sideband 3.67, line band 6.17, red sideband 13.3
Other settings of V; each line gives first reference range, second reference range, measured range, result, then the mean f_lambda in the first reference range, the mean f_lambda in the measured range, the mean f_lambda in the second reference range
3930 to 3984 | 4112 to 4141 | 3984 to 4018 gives 1.8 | 3.62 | 4.86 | 9.38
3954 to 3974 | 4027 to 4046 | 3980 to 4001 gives -2.2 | 2.6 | 4.39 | 6.29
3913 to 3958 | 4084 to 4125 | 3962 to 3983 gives 7.7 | 3.87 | 3.66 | 12.3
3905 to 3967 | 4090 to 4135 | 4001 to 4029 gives 8.6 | 3.56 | 4.91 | 11.5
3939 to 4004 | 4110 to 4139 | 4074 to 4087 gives -3.0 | 3.93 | 9.85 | 9.61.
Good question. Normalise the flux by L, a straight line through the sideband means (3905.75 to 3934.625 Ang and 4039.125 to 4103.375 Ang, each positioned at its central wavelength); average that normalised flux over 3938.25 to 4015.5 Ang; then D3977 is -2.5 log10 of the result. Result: 0.42 mag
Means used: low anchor 3.71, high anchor 10.1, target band 4.15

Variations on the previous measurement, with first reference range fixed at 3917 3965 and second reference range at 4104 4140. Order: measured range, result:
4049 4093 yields -0.19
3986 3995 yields 0.34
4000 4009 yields 0.14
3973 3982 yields 0.05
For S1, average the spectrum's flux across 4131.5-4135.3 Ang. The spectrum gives 8.4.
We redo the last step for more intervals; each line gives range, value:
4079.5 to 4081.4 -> 8.68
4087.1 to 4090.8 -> 13.3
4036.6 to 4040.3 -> 6.47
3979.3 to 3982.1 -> 4.47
